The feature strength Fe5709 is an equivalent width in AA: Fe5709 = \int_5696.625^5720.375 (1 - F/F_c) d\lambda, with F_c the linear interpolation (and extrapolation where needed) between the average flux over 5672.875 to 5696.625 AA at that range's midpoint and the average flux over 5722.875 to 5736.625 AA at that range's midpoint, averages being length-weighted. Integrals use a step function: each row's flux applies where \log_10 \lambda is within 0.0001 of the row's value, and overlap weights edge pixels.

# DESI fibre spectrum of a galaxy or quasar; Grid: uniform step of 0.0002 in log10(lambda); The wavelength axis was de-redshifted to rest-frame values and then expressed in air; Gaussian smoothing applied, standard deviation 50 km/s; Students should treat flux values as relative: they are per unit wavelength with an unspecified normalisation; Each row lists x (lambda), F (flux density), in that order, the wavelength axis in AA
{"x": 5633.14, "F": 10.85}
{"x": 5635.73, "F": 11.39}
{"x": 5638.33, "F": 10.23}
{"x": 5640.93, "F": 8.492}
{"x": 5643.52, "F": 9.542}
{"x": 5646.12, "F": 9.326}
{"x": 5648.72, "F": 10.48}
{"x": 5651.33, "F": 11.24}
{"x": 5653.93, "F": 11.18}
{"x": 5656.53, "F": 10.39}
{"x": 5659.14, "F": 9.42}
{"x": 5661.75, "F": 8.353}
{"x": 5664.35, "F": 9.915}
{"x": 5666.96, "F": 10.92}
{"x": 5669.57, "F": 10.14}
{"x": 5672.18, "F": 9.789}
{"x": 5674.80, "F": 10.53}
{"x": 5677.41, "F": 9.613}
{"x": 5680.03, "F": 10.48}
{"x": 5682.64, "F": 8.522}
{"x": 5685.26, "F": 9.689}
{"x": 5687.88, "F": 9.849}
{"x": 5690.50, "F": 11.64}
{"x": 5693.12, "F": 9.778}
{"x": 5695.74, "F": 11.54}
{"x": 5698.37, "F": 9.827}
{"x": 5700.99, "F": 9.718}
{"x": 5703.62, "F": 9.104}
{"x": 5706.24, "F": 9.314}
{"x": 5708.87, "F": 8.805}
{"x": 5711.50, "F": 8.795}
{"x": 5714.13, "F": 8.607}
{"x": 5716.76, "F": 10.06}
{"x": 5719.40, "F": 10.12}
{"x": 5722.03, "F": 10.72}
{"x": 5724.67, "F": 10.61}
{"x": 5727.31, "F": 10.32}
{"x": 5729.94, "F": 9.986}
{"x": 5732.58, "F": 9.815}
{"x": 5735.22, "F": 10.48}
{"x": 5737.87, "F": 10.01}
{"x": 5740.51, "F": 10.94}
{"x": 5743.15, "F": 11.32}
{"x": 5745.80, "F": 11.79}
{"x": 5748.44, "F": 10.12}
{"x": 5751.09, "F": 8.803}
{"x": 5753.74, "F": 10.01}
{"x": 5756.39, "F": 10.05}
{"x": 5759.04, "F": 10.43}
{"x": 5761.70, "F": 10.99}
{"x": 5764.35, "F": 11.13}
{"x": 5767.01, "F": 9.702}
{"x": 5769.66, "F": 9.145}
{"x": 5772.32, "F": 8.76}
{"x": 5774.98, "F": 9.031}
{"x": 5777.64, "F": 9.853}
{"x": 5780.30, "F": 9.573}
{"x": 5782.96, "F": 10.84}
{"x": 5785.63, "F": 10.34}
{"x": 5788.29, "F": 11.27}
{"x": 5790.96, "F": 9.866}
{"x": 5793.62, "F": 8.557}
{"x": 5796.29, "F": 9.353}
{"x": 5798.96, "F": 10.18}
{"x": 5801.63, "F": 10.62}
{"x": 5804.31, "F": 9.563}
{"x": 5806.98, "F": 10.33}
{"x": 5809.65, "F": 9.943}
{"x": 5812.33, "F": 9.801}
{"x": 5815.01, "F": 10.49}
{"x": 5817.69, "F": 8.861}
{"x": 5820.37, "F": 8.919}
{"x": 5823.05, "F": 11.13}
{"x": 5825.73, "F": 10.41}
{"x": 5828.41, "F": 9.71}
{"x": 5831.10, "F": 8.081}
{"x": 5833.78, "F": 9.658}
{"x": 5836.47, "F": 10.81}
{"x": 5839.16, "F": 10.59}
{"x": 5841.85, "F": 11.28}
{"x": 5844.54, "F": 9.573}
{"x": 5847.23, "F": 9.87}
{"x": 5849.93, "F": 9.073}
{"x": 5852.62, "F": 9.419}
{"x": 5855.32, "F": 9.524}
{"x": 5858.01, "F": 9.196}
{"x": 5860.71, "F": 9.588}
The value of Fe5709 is 1.9 AA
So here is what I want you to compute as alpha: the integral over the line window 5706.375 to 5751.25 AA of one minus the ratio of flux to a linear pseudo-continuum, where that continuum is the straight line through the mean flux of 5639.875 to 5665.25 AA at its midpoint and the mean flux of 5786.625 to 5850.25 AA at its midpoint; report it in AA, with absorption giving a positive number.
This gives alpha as -0.9 AA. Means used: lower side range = 9.85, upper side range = 9.93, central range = 10.1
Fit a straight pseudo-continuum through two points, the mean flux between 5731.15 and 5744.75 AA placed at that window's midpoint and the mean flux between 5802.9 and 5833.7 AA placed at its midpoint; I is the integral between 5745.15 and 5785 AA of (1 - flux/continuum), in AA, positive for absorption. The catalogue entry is 1.1 AA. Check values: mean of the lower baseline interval 10.5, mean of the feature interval 9.99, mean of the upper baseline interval 9.75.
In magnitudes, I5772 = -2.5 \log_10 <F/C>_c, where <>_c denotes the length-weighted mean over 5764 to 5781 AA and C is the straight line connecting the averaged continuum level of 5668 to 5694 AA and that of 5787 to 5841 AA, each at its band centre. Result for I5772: 0.05 mag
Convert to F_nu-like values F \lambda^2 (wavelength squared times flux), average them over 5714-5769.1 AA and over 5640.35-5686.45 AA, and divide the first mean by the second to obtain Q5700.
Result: 1.07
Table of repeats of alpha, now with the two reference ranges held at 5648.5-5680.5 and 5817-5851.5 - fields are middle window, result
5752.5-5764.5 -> -0.6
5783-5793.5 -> -0.4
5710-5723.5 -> 0.6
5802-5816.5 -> -0.2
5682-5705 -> 0.3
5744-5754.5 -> -0.2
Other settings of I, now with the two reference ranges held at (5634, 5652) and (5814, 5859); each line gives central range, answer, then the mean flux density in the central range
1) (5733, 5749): -1.3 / 10.8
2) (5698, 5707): 0.5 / 9.47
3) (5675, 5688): 0.4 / 9.69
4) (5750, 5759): 0.1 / 9.76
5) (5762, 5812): -0.2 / 9.91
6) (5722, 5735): -0.4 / 10.3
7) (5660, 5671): 0.3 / 9.82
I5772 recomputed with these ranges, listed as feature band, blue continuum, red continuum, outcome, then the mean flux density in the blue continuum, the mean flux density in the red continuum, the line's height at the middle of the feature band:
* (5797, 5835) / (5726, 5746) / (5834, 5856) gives 0.03 mag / 10.5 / 10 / 10.1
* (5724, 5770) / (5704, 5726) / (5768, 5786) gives -0.08 mag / 9.61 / 9.61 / 9.61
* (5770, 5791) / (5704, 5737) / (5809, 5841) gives -0.01 mag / 9.79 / 9.89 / 9.84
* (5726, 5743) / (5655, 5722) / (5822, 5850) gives -0.05 mag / 9.82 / 10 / 9.89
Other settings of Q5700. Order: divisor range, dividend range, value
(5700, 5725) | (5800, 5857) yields 1.08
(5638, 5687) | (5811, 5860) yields 1.05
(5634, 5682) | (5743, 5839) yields 1.04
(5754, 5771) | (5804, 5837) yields 0.98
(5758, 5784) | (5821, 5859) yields 1.02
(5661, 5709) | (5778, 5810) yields 1.05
